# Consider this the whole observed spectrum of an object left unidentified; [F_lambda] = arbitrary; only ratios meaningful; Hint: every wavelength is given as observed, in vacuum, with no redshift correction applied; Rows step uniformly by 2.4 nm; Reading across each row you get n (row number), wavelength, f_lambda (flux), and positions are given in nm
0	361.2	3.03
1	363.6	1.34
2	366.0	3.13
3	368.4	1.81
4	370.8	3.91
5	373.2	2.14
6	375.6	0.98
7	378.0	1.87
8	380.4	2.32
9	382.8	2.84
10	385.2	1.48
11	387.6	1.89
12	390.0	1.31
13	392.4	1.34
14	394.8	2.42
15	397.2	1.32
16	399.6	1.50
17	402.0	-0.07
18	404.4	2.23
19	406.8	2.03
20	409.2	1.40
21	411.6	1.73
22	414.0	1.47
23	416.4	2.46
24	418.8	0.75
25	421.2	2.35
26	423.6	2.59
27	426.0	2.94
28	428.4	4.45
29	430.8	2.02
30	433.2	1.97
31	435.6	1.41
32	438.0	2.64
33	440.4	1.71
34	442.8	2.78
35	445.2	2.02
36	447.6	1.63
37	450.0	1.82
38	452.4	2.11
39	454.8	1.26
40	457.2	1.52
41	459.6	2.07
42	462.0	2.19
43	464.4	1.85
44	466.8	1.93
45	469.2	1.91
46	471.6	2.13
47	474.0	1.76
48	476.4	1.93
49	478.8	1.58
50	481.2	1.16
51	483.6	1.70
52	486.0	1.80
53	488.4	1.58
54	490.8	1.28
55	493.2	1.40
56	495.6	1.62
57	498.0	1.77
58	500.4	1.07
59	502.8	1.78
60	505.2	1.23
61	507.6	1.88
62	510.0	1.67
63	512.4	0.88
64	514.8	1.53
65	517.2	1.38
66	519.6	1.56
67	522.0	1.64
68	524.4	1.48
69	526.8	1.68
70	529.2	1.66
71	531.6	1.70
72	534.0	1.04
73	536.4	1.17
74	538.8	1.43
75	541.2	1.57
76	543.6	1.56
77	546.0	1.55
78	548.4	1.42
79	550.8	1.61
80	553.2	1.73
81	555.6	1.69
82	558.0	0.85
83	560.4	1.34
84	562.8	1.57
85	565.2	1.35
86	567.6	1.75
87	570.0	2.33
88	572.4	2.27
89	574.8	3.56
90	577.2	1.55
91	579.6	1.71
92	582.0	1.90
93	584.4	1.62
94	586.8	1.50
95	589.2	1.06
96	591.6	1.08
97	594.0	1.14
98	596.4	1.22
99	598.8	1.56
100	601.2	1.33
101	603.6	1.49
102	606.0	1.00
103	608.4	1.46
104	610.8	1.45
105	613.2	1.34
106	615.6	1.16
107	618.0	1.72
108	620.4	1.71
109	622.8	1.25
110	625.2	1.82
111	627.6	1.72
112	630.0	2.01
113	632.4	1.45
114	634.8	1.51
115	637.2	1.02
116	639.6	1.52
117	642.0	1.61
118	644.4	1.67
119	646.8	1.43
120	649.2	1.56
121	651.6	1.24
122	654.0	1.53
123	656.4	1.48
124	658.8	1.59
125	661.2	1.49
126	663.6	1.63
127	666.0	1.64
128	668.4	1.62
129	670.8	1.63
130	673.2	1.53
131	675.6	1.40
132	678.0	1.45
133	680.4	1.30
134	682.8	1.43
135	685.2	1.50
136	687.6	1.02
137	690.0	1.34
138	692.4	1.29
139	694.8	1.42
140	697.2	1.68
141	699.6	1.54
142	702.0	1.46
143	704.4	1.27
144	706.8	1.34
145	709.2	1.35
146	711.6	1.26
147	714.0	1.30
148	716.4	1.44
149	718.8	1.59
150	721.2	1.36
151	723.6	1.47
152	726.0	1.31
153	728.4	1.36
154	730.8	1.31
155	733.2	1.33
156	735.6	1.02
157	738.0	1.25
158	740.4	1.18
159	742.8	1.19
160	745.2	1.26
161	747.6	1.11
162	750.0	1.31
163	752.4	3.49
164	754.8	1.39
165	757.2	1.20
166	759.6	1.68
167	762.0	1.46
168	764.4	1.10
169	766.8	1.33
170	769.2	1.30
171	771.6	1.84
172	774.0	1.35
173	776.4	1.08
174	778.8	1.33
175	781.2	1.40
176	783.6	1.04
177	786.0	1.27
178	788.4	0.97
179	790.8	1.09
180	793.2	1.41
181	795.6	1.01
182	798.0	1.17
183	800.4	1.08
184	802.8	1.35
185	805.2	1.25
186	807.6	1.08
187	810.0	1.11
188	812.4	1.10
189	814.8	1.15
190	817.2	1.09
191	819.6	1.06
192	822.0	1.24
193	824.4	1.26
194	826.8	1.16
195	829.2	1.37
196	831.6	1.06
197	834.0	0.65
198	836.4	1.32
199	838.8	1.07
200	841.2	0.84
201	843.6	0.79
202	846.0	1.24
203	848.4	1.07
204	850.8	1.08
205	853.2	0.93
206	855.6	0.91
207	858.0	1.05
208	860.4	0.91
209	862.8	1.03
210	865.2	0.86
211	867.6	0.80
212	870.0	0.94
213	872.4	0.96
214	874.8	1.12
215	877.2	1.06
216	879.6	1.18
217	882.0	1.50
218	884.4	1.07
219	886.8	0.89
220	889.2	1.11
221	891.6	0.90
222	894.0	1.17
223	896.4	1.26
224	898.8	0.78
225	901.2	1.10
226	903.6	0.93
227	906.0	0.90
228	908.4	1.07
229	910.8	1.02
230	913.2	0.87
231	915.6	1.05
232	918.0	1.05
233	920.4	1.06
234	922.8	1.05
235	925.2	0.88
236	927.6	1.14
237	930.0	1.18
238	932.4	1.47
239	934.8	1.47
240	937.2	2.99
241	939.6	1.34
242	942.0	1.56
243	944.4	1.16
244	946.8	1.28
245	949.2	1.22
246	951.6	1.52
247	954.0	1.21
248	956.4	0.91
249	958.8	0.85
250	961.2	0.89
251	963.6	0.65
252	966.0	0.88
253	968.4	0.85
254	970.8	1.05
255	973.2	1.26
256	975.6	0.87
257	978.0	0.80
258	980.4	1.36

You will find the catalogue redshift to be 0.147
